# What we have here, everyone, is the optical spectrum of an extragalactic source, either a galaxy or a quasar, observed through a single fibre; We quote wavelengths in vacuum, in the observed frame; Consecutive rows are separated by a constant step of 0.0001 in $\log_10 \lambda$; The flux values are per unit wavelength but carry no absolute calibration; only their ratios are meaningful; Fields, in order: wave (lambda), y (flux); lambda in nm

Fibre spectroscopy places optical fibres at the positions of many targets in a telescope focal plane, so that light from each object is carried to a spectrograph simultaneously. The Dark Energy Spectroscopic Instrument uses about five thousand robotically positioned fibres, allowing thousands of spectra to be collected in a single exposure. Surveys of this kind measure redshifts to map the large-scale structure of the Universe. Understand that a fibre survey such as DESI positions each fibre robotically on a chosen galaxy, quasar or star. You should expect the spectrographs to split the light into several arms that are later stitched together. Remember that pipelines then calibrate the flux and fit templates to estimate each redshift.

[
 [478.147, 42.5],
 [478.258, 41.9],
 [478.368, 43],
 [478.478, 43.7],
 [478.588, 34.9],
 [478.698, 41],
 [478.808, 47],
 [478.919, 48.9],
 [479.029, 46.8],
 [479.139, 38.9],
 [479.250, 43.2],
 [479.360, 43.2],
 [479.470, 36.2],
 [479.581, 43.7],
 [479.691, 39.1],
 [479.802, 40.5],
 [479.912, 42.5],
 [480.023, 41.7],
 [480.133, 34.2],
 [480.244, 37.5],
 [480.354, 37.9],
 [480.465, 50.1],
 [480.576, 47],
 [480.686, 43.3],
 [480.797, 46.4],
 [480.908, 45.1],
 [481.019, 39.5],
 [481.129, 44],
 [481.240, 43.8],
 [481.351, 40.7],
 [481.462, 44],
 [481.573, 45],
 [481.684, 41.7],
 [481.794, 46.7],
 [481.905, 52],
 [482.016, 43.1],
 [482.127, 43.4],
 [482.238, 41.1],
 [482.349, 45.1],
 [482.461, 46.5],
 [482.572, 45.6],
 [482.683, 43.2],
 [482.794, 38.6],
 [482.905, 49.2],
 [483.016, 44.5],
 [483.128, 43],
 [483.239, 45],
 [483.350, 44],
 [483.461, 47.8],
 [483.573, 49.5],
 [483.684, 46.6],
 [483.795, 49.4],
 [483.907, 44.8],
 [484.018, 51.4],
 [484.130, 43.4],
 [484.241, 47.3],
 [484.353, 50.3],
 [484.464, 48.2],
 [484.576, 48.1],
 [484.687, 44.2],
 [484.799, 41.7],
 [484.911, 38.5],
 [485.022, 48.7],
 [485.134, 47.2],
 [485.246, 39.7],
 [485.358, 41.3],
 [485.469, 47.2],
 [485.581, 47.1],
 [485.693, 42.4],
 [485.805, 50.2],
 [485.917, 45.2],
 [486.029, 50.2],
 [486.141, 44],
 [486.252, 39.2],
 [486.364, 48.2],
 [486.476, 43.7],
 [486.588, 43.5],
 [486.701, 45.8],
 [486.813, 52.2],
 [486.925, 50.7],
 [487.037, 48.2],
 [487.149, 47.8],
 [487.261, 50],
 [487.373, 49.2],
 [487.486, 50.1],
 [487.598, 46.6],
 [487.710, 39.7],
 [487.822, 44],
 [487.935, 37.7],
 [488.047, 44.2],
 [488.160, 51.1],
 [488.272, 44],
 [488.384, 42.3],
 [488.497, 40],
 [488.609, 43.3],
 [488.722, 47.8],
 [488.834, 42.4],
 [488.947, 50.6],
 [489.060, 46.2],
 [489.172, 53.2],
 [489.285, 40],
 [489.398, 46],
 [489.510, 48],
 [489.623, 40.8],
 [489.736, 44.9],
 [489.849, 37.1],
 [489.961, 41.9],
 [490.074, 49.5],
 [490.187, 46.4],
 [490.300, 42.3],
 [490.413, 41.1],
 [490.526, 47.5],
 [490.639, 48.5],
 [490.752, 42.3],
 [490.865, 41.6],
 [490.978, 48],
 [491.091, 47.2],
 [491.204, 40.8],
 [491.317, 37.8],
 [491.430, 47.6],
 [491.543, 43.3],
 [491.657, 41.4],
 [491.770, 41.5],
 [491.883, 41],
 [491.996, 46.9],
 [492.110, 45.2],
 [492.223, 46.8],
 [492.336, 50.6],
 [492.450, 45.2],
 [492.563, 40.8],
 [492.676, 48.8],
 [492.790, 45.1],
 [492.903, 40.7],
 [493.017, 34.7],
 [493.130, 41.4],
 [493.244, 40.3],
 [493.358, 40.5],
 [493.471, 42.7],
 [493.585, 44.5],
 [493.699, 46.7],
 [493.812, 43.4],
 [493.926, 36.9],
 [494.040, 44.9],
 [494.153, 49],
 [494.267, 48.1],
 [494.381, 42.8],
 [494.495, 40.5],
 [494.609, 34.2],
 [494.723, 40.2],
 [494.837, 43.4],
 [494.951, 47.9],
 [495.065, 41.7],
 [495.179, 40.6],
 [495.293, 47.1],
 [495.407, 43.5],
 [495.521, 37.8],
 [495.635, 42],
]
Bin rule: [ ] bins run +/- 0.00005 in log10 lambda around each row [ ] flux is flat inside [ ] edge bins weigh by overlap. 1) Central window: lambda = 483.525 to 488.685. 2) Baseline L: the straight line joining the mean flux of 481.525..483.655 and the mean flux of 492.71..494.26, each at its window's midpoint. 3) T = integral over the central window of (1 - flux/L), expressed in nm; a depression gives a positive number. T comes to -0.18 nm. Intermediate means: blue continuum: 45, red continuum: 42.6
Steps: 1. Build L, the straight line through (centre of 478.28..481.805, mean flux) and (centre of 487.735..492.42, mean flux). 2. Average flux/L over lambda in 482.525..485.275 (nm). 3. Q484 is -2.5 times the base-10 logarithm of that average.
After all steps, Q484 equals -0.059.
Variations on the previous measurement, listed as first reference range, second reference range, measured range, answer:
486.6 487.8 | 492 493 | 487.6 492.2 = 0.05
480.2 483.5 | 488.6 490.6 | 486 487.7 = -0.06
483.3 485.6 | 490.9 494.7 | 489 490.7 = -0.02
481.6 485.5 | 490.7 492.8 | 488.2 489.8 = -0.01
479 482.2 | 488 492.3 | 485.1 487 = -0.05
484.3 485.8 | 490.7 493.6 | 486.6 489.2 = -0.04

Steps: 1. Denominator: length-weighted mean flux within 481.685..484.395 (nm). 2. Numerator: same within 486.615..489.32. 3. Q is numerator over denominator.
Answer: 1.01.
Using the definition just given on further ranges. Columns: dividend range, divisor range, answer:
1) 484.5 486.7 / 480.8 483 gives 1.01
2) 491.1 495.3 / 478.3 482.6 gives 1.00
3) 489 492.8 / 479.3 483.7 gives 1.02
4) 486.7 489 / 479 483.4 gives 1.07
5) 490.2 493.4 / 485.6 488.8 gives 0.95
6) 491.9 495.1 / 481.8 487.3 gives 0.94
